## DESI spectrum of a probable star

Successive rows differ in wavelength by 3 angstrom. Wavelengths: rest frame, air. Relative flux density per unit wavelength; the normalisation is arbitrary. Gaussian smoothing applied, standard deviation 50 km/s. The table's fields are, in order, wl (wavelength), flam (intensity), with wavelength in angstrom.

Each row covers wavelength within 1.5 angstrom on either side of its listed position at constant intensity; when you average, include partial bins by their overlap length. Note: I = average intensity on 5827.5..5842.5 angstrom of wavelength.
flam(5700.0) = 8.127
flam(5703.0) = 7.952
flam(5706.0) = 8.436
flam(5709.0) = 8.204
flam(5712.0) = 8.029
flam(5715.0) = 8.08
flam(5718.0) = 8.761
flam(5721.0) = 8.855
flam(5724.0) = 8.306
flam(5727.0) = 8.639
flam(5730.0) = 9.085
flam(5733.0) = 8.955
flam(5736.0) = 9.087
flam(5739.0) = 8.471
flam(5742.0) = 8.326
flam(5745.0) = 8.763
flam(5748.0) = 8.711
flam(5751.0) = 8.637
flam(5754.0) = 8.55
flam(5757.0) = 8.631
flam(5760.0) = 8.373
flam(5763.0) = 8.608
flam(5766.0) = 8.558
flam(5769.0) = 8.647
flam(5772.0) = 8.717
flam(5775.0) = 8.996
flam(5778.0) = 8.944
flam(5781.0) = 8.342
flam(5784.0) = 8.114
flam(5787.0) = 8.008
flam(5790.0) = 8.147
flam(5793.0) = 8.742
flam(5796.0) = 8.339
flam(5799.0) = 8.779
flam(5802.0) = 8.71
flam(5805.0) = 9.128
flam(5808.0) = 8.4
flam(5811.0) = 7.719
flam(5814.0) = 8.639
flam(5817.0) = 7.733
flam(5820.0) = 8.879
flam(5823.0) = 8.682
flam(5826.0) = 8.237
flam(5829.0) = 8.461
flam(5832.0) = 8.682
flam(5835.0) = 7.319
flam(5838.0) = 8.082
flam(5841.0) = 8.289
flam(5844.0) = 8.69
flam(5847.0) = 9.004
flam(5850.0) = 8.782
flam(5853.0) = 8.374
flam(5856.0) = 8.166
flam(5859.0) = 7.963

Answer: 8.17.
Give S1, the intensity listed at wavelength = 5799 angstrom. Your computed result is 8.779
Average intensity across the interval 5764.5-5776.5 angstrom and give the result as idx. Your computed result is 8.73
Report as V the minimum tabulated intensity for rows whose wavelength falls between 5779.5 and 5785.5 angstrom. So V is 8.114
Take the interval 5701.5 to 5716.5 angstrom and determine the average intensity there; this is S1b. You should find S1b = 8.14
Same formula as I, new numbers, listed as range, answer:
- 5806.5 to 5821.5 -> 8.27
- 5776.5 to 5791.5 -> 8.31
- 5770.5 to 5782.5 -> 8.75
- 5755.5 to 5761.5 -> 8.5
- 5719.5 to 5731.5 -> 8.72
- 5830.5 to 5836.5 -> 8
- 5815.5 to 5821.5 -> 8.31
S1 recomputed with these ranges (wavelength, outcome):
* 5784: 8.114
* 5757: 8.631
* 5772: 8.717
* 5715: 8.08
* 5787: 8.008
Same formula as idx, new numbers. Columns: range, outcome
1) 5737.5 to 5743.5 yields 8.4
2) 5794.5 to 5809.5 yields 8.67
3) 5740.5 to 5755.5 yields 8.6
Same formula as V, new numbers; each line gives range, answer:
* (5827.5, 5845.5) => 7.319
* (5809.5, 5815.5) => 7.719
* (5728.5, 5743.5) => 8.326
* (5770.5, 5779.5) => 8.717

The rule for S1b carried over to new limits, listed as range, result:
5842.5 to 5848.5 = 8.85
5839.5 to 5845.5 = 8.49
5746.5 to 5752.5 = 8.67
